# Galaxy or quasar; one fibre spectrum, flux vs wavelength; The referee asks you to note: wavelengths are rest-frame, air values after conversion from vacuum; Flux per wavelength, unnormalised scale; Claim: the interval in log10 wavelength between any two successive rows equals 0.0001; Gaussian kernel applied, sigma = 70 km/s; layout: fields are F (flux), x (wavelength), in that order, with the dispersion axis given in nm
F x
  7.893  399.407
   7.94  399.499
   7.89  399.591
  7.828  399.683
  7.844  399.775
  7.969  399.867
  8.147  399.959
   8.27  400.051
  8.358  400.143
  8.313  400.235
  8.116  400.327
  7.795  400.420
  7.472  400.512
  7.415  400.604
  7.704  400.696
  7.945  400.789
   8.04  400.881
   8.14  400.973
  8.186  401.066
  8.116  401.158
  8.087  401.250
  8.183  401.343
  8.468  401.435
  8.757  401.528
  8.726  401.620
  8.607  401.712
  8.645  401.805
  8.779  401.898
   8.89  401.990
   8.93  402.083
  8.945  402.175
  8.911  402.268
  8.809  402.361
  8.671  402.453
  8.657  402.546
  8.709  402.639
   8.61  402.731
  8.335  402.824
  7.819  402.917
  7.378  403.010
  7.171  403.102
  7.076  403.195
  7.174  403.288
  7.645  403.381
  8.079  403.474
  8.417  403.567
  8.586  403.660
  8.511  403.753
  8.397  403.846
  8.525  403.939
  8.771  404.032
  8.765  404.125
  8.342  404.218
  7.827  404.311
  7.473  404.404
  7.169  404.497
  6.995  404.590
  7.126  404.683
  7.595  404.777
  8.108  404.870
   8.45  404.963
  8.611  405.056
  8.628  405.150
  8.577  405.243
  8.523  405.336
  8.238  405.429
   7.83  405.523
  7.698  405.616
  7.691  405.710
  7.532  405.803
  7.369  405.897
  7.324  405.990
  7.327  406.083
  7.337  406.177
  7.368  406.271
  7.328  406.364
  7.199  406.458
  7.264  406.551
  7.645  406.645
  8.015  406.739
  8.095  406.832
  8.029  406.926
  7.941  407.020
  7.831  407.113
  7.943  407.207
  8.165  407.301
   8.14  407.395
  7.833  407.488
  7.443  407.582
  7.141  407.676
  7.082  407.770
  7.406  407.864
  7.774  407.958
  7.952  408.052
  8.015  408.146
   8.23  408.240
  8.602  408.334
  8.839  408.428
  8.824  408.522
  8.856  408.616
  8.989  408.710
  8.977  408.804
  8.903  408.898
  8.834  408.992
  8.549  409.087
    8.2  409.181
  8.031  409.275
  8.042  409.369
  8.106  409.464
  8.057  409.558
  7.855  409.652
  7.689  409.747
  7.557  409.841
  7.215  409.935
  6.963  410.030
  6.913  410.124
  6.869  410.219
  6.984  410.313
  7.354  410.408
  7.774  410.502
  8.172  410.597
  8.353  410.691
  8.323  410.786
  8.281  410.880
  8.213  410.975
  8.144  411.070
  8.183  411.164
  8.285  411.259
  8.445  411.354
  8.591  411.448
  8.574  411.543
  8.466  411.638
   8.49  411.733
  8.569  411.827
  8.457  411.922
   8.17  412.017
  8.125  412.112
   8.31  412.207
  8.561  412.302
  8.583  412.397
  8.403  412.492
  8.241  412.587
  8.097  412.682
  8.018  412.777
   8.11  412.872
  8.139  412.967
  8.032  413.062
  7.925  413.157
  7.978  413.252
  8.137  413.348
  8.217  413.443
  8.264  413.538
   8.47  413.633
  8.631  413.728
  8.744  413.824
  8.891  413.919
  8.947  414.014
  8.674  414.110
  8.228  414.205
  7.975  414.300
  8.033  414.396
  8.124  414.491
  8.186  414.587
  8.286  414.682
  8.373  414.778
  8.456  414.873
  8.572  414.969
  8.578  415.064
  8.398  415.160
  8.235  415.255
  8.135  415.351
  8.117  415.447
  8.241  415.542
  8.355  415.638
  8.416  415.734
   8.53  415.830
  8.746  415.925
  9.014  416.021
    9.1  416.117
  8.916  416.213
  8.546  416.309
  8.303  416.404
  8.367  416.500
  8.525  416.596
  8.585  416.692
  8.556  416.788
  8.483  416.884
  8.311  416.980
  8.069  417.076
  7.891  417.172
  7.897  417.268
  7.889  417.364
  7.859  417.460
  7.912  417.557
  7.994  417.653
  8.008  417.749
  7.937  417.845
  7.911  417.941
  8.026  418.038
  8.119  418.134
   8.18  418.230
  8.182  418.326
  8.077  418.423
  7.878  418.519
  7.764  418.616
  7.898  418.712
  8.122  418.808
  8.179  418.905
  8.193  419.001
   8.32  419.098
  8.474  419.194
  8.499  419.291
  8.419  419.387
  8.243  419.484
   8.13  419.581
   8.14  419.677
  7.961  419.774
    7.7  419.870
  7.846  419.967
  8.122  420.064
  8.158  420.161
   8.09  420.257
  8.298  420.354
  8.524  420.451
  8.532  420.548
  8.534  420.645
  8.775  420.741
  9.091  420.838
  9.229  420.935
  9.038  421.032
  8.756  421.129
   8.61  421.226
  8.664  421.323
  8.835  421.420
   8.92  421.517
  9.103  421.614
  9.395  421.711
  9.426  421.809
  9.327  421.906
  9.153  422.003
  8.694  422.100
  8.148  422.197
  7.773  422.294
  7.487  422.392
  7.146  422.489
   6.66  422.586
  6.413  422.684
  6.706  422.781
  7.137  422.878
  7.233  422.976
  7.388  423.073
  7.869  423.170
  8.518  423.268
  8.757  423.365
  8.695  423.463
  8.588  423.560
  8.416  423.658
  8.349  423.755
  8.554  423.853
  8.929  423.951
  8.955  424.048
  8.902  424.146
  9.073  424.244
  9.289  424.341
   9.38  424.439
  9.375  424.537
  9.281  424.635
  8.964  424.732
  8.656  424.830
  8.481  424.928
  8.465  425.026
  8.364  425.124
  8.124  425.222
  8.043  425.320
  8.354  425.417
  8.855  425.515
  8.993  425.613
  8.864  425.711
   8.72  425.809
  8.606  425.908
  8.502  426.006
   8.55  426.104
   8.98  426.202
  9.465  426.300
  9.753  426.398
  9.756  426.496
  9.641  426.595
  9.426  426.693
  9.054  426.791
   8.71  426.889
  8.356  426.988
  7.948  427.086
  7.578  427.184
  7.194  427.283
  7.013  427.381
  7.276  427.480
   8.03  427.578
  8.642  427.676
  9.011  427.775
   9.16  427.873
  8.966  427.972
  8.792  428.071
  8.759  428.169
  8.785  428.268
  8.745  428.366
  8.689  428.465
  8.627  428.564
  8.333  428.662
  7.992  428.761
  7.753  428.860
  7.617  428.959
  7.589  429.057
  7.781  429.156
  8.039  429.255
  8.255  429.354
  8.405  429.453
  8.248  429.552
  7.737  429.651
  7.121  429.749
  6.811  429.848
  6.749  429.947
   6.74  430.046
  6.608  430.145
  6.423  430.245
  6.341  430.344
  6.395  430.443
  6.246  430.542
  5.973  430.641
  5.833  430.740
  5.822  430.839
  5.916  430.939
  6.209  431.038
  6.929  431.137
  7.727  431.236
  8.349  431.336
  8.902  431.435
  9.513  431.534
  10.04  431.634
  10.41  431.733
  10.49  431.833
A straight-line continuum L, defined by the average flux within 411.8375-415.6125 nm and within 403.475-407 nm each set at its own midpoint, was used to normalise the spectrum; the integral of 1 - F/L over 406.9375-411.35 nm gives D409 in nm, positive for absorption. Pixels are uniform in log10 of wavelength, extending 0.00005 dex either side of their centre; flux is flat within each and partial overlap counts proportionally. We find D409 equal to 0.05 nm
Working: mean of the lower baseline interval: 7.91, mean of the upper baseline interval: 8.31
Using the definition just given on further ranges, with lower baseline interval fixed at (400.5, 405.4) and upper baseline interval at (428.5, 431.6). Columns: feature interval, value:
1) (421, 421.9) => -0.16 nm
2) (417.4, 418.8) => -0.05 nm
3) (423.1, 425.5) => -0.37 nm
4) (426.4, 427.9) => -0.21 nm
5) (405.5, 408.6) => 0.11 nm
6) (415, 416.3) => -0.12 nm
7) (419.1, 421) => -0.17 nm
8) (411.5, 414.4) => -0.17 nm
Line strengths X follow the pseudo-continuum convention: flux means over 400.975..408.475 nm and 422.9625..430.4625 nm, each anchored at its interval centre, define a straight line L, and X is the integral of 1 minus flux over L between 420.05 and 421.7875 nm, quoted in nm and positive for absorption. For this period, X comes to -0.10 nm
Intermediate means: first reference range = 8.04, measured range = 8.73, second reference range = 8.34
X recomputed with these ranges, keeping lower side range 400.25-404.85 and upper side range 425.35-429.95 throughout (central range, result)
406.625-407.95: 0.07 nm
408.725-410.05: 0.02 nm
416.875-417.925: 0.04 nm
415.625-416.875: -0.05 nm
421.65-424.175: 0.05 nm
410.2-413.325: 0.03 nm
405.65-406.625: 0.10 nm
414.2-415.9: 0.00 nm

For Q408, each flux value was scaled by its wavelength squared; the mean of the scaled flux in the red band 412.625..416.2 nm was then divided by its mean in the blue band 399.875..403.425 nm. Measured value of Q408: 1.09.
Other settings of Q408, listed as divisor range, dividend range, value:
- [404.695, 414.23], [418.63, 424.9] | 1.11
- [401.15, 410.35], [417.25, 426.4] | 1.13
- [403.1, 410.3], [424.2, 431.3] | 1.13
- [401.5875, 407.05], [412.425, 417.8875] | 1.09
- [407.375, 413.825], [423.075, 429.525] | 1.14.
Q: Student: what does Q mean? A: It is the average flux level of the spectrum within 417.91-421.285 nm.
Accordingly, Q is 8.29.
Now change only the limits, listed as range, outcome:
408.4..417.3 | 8.28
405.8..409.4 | 7.96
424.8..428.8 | 8.59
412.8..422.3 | 8.37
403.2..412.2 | 7.99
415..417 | 8.5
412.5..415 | 8.3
